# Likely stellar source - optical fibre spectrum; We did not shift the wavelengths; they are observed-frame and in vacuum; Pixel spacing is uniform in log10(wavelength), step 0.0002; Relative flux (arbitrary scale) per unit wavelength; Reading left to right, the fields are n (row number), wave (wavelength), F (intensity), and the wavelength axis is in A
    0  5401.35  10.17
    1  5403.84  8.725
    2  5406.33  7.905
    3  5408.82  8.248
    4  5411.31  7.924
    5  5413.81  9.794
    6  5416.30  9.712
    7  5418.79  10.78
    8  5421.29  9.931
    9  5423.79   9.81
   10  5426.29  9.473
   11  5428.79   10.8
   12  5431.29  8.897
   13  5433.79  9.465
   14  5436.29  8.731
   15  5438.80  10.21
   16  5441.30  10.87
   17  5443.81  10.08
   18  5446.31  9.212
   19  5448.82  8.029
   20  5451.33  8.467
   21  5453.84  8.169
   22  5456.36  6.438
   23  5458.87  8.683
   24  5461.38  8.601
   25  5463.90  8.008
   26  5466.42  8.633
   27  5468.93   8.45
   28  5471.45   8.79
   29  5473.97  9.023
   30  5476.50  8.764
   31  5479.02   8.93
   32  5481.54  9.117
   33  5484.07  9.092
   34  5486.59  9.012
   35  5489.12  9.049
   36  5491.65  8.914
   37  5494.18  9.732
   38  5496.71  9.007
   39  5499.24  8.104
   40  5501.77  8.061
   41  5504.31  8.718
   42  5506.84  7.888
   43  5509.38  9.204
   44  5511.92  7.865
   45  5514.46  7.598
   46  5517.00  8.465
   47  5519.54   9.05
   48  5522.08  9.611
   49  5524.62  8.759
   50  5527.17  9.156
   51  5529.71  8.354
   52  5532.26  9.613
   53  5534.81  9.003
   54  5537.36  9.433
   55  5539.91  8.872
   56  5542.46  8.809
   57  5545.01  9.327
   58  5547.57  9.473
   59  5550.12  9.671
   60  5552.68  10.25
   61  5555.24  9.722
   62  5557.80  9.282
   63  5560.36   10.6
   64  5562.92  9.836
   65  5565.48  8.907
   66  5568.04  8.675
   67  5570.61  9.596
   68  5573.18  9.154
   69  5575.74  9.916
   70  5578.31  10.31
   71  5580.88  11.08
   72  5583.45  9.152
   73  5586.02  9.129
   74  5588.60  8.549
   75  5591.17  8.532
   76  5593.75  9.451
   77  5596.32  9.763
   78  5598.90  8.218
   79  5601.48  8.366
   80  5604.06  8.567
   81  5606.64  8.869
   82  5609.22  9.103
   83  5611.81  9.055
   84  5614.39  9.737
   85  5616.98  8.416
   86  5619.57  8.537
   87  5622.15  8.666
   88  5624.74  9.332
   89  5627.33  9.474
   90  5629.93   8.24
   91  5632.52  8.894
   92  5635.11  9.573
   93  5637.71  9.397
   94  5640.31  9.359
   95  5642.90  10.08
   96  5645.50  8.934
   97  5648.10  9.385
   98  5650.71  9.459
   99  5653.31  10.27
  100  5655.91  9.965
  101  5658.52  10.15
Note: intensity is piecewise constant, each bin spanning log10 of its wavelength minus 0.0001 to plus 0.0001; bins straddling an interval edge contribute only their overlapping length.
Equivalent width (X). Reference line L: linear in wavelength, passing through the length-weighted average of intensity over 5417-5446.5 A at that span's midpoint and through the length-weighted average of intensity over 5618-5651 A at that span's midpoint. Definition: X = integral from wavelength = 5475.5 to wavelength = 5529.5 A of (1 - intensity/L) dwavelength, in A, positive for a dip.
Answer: 4.9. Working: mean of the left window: 9.88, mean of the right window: 9.16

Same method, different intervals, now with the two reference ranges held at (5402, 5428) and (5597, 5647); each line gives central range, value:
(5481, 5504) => 0.7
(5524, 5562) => -1.1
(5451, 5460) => 1.3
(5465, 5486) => 0.8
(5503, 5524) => 1.4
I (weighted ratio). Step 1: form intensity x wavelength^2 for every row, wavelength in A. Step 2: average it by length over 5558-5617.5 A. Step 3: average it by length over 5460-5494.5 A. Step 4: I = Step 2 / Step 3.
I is 1.09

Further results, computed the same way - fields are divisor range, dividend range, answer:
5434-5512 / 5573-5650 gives 1.10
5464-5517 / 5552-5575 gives 1.13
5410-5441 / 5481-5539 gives 0.94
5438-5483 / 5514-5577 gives 1.09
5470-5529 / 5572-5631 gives 1.08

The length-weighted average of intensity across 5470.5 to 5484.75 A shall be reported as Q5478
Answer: 8.95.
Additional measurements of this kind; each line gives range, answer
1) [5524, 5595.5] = 9.39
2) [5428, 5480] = 8.9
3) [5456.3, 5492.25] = 8.7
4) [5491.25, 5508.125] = 8.62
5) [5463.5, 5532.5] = 8.75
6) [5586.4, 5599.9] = 8.93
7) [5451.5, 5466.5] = 8.07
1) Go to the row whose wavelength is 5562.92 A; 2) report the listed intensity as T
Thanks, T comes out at 9.836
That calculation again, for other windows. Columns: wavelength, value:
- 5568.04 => 8.675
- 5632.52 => 8.894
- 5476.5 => 8.764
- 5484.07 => 9.092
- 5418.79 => 10.78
